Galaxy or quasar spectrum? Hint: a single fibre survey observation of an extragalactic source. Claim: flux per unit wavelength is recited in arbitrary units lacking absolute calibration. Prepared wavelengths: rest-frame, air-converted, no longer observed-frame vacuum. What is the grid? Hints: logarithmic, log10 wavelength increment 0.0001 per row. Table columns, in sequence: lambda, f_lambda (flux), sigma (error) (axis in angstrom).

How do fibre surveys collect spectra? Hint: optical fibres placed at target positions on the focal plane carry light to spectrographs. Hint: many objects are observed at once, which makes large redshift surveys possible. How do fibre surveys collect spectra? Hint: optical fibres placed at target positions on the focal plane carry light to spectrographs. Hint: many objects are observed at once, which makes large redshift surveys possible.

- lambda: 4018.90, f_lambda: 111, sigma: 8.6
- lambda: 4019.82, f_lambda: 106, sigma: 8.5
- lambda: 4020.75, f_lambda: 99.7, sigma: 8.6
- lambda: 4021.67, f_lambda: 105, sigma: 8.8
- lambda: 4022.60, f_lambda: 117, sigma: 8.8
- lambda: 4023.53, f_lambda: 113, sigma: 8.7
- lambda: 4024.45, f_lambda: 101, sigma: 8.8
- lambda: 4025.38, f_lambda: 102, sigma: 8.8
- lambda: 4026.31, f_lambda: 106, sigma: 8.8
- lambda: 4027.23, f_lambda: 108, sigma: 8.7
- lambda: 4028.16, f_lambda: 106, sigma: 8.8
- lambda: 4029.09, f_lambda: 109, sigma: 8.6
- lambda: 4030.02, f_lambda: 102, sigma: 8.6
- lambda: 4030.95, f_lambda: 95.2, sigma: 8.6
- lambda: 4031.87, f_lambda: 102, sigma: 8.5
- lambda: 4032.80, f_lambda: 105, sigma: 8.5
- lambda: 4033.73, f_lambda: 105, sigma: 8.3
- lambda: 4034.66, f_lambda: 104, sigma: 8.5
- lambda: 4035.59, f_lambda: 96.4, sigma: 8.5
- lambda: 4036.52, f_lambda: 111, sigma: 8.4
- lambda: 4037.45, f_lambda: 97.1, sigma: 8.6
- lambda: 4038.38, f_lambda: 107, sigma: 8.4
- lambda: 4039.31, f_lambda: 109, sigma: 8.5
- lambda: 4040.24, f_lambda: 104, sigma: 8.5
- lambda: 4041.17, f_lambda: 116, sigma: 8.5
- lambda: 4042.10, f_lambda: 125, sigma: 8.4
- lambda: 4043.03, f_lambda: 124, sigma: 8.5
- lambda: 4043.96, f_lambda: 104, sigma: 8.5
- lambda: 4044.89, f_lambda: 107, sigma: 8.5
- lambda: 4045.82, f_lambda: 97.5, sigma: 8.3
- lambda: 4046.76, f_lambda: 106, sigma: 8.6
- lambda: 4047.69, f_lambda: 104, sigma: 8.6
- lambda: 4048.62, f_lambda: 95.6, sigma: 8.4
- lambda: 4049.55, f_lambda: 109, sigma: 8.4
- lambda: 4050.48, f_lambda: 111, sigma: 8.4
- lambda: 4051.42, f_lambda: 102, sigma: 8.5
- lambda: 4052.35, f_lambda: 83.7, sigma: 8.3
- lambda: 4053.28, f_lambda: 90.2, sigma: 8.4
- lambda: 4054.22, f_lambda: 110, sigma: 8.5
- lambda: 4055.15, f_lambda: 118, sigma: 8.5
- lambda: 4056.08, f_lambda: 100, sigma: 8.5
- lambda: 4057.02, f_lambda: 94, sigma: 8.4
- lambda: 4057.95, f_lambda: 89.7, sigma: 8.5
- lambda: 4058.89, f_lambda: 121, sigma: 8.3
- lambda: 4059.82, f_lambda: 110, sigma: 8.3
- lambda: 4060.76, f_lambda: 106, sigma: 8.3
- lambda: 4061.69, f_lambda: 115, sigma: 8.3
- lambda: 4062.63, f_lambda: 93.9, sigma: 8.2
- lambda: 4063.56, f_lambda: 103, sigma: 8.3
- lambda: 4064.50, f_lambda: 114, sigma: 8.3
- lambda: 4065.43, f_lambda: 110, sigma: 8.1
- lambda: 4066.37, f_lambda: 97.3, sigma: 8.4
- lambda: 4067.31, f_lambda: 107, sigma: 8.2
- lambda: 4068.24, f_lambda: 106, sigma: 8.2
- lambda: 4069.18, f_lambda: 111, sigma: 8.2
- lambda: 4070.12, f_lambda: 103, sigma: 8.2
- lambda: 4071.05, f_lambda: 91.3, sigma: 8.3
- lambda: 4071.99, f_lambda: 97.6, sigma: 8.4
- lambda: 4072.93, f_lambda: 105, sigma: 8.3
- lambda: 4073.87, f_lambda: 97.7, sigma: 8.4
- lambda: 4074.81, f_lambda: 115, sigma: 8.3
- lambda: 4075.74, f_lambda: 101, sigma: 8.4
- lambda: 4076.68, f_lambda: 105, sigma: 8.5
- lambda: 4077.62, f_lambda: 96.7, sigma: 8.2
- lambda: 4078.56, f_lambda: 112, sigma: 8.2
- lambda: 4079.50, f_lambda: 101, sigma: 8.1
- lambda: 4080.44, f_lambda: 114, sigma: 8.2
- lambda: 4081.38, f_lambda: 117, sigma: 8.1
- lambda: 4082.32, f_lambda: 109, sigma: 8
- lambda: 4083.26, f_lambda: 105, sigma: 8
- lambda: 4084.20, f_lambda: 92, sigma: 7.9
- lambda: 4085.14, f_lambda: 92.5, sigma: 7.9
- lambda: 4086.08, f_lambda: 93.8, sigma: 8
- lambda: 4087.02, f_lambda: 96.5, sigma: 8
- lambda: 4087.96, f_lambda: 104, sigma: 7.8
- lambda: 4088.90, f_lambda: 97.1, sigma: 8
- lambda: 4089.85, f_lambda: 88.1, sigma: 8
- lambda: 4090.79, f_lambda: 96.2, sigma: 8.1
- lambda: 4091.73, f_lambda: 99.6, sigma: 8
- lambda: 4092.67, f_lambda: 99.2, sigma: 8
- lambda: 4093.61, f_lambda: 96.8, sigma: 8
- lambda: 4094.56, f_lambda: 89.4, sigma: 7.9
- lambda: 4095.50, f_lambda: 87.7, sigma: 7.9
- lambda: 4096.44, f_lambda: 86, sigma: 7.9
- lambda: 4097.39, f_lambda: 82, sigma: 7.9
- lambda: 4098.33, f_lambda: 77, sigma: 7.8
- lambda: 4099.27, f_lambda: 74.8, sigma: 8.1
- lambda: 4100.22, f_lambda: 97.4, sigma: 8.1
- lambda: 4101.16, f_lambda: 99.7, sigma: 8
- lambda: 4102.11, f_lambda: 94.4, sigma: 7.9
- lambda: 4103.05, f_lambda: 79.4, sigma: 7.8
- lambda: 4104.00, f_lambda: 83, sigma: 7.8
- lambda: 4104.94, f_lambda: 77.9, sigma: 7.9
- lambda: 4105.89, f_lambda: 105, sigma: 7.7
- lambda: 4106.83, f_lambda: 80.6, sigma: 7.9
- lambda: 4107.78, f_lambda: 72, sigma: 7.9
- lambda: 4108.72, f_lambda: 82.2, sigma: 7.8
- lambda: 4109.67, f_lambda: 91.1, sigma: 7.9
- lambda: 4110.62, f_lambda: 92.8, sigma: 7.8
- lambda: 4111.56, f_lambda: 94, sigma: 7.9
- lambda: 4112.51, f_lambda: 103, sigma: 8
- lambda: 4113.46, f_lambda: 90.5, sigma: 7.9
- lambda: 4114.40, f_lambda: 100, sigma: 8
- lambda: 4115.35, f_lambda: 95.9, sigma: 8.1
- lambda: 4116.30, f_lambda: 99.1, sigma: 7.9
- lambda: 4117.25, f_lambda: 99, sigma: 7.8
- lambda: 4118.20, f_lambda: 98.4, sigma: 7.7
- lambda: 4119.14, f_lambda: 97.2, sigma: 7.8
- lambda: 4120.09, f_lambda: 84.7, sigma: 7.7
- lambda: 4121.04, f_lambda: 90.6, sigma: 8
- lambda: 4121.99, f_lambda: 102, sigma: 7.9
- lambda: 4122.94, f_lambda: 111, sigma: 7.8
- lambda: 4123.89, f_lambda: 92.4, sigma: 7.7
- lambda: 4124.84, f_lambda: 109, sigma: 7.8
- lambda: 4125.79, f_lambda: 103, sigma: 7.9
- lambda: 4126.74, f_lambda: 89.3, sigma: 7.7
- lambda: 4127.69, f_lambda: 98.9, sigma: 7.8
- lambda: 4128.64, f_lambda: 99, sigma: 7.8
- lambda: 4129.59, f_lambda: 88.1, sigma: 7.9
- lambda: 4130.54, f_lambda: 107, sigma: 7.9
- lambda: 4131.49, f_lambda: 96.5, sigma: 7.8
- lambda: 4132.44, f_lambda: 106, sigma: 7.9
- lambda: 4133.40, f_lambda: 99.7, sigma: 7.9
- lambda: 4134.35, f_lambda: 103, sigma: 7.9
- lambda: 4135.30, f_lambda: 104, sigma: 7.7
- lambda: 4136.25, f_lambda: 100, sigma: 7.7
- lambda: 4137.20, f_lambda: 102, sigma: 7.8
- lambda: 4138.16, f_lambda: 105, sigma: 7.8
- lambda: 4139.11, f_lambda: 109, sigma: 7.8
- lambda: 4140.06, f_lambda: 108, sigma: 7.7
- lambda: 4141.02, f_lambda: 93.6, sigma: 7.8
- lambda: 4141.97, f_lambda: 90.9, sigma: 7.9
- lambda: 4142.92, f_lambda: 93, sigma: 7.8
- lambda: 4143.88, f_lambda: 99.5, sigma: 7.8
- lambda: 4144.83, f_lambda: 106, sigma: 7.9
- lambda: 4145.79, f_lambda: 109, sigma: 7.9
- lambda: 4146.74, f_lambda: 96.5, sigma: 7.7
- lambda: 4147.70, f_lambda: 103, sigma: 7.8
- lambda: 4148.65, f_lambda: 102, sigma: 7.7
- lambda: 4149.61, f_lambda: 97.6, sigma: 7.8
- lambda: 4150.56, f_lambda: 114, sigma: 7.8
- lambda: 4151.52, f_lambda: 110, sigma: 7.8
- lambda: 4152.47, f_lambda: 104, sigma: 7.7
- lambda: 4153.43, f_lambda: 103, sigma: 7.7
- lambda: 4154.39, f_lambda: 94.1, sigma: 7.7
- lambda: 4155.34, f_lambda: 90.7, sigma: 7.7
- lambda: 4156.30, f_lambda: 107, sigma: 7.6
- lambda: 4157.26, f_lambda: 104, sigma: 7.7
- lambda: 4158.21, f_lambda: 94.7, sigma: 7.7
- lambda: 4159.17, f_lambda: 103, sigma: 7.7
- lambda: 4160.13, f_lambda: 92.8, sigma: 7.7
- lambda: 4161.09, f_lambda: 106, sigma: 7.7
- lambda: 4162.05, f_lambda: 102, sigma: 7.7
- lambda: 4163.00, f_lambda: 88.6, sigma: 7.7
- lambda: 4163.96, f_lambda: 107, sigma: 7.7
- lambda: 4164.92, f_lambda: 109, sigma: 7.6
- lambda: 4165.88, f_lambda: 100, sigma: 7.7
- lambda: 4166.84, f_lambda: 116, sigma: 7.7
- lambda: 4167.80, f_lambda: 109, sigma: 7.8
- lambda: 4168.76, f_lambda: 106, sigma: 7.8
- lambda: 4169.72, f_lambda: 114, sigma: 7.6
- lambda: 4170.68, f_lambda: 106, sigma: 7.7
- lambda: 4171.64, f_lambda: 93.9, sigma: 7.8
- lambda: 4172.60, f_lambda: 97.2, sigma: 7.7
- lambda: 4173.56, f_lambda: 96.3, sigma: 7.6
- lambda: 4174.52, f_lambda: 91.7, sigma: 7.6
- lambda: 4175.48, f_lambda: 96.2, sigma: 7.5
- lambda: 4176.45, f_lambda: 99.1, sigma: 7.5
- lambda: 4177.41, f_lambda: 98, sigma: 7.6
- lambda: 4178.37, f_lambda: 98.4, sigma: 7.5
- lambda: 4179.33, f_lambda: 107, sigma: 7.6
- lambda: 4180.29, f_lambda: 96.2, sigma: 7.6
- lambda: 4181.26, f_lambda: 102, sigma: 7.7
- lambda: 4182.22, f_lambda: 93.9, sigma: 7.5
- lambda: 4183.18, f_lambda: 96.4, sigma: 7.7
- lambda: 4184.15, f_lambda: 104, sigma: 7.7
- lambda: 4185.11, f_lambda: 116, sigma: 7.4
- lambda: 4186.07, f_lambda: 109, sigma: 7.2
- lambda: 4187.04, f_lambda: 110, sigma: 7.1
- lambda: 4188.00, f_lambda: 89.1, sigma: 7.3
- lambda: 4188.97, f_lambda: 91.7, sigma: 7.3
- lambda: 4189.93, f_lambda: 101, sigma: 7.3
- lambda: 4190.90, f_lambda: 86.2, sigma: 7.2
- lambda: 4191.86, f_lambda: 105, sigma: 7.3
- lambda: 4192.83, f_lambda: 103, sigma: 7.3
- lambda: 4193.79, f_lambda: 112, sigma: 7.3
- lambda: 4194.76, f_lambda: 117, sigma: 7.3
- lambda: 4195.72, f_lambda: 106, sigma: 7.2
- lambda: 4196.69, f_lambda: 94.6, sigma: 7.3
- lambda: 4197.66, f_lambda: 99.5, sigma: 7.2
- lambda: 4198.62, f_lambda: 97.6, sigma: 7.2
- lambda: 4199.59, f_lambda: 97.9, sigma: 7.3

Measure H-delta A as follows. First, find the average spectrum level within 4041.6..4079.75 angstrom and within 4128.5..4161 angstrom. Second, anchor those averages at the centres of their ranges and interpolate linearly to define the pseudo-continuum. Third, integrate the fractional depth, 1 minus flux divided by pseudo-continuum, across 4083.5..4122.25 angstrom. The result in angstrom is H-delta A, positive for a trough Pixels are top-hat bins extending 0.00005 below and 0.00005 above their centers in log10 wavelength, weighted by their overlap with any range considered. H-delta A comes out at 4.2 angstrom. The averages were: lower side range 105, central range 91.8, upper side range 101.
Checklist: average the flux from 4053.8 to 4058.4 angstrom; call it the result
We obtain 102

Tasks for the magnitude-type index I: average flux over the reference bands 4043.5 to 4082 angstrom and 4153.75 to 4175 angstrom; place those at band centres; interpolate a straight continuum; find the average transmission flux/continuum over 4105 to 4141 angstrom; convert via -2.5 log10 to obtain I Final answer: 0.06 mag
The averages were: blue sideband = 104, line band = 97.3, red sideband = 101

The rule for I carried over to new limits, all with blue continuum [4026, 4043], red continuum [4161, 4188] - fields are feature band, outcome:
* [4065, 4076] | 0.019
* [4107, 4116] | 0.146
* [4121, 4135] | 0.038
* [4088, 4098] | 0.135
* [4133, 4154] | 0.008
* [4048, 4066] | 0.018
